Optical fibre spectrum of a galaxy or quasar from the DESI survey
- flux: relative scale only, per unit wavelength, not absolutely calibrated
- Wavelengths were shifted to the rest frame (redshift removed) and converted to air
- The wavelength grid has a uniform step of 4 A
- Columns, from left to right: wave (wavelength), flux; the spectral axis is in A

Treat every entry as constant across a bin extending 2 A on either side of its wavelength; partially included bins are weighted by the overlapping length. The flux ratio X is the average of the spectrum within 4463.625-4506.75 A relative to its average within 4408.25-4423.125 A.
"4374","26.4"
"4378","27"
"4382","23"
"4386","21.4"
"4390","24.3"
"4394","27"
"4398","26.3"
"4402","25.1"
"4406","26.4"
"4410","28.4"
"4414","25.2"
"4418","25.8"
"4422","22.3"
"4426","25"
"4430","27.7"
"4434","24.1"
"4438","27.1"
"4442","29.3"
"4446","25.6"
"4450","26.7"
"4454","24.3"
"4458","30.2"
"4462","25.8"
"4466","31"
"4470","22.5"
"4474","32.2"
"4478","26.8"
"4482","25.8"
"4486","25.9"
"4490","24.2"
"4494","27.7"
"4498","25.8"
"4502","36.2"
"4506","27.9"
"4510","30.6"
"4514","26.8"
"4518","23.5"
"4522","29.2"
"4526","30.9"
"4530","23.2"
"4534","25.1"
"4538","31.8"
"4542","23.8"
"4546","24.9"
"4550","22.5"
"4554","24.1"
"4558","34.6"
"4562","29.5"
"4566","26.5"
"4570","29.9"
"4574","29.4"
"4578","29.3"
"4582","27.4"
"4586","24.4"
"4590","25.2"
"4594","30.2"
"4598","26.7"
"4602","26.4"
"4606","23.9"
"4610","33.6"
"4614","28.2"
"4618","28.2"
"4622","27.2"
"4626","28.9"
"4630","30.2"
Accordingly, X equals 1.1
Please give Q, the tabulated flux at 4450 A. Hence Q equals 26.7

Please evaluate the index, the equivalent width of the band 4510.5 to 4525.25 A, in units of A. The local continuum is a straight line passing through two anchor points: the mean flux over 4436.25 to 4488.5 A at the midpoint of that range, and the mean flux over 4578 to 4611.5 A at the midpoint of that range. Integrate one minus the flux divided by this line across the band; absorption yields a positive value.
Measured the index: -0.06 A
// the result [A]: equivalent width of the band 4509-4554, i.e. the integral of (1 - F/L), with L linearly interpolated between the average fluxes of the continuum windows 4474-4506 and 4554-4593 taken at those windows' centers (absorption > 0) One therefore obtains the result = 2.7 A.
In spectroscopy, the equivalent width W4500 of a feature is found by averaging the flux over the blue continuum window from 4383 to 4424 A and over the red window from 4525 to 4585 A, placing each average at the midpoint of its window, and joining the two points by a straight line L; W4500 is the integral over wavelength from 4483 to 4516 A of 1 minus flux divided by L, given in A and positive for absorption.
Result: -1.8 A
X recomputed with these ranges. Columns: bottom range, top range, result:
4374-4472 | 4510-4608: 1.05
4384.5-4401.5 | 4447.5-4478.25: 1.10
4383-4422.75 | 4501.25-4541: 1.11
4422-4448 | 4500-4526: 1.12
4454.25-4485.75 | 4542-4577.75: 1.00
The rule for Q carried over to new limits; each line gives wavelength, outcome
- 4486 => 25.9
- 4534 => 25.1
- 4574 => 29.4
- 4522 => 29.2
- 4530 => 23.2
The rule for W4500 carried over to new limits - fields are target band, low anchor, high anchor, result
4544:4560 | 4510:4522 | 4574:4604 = 0.3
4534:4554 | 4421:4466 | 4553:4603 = 1.6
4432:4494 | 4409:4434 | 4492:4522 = 0.2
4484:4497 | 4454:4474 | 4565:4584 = 0.9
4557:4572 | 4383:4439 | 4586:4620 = -1.5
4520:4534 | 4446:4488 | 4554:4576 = 0.6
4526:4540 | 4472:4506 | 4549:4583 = 0.5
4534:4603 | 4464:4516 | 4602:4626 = 1.6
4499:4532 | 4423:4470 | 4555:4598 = -1.0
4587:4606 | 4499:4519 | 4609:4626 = 1.6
